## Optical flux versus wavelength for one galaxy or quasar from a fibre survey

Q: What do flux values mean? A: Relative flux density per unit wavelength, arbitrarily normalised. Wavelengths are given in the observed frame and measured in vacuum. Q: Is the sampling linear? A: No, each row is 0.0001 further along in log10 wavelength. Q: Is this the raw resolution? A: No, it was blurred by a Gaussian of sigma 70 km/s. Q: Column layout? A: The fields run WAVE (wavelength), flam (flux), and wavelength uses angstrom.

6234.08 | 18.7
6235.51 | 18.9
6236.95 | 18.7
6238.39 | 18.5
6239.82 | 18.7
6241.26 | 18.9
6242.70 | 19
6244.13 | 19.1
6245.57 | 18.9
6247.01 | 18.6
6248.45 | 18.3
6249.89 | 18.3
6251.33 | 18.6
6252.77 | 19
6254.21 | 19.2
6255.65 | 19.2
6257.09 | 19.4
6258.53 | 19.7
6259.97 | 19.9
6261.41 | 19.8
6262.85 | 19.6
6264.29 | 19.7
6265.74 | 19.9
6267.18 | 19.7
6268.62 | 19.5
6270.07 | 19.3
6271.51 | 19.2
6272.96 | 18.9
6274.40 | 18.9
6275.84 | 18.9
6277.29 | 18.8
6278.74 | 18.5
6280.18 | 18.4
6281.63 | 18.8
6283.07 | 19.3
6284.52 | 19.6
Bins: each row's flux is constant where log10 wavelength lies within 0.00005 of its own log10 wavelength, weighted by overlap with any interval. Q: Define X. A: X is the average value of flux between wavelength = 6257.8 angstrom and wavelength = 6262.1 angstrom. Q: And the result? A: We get 19.8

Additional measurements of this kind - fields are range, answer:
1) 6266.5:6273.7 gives 19.3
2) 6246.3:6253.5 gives 18.6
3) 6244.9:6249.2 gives 18.6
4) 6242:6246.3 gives 19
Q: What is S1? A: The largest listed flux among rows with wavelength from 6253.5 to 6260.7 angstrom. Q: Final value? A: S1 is 19.9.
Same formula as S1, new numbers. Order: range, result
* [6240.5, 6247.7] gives 19.1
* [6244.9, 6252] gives 18.9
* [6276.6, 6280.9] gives 18.8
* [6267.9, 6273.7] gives 19.5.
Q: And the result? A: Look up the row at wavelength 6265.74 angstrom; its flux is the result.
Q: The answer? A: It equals 19.9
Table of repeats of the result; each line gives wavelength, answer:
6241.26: 18.9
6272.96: 18.9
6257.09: 19.4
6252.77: 19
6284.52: 19.6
